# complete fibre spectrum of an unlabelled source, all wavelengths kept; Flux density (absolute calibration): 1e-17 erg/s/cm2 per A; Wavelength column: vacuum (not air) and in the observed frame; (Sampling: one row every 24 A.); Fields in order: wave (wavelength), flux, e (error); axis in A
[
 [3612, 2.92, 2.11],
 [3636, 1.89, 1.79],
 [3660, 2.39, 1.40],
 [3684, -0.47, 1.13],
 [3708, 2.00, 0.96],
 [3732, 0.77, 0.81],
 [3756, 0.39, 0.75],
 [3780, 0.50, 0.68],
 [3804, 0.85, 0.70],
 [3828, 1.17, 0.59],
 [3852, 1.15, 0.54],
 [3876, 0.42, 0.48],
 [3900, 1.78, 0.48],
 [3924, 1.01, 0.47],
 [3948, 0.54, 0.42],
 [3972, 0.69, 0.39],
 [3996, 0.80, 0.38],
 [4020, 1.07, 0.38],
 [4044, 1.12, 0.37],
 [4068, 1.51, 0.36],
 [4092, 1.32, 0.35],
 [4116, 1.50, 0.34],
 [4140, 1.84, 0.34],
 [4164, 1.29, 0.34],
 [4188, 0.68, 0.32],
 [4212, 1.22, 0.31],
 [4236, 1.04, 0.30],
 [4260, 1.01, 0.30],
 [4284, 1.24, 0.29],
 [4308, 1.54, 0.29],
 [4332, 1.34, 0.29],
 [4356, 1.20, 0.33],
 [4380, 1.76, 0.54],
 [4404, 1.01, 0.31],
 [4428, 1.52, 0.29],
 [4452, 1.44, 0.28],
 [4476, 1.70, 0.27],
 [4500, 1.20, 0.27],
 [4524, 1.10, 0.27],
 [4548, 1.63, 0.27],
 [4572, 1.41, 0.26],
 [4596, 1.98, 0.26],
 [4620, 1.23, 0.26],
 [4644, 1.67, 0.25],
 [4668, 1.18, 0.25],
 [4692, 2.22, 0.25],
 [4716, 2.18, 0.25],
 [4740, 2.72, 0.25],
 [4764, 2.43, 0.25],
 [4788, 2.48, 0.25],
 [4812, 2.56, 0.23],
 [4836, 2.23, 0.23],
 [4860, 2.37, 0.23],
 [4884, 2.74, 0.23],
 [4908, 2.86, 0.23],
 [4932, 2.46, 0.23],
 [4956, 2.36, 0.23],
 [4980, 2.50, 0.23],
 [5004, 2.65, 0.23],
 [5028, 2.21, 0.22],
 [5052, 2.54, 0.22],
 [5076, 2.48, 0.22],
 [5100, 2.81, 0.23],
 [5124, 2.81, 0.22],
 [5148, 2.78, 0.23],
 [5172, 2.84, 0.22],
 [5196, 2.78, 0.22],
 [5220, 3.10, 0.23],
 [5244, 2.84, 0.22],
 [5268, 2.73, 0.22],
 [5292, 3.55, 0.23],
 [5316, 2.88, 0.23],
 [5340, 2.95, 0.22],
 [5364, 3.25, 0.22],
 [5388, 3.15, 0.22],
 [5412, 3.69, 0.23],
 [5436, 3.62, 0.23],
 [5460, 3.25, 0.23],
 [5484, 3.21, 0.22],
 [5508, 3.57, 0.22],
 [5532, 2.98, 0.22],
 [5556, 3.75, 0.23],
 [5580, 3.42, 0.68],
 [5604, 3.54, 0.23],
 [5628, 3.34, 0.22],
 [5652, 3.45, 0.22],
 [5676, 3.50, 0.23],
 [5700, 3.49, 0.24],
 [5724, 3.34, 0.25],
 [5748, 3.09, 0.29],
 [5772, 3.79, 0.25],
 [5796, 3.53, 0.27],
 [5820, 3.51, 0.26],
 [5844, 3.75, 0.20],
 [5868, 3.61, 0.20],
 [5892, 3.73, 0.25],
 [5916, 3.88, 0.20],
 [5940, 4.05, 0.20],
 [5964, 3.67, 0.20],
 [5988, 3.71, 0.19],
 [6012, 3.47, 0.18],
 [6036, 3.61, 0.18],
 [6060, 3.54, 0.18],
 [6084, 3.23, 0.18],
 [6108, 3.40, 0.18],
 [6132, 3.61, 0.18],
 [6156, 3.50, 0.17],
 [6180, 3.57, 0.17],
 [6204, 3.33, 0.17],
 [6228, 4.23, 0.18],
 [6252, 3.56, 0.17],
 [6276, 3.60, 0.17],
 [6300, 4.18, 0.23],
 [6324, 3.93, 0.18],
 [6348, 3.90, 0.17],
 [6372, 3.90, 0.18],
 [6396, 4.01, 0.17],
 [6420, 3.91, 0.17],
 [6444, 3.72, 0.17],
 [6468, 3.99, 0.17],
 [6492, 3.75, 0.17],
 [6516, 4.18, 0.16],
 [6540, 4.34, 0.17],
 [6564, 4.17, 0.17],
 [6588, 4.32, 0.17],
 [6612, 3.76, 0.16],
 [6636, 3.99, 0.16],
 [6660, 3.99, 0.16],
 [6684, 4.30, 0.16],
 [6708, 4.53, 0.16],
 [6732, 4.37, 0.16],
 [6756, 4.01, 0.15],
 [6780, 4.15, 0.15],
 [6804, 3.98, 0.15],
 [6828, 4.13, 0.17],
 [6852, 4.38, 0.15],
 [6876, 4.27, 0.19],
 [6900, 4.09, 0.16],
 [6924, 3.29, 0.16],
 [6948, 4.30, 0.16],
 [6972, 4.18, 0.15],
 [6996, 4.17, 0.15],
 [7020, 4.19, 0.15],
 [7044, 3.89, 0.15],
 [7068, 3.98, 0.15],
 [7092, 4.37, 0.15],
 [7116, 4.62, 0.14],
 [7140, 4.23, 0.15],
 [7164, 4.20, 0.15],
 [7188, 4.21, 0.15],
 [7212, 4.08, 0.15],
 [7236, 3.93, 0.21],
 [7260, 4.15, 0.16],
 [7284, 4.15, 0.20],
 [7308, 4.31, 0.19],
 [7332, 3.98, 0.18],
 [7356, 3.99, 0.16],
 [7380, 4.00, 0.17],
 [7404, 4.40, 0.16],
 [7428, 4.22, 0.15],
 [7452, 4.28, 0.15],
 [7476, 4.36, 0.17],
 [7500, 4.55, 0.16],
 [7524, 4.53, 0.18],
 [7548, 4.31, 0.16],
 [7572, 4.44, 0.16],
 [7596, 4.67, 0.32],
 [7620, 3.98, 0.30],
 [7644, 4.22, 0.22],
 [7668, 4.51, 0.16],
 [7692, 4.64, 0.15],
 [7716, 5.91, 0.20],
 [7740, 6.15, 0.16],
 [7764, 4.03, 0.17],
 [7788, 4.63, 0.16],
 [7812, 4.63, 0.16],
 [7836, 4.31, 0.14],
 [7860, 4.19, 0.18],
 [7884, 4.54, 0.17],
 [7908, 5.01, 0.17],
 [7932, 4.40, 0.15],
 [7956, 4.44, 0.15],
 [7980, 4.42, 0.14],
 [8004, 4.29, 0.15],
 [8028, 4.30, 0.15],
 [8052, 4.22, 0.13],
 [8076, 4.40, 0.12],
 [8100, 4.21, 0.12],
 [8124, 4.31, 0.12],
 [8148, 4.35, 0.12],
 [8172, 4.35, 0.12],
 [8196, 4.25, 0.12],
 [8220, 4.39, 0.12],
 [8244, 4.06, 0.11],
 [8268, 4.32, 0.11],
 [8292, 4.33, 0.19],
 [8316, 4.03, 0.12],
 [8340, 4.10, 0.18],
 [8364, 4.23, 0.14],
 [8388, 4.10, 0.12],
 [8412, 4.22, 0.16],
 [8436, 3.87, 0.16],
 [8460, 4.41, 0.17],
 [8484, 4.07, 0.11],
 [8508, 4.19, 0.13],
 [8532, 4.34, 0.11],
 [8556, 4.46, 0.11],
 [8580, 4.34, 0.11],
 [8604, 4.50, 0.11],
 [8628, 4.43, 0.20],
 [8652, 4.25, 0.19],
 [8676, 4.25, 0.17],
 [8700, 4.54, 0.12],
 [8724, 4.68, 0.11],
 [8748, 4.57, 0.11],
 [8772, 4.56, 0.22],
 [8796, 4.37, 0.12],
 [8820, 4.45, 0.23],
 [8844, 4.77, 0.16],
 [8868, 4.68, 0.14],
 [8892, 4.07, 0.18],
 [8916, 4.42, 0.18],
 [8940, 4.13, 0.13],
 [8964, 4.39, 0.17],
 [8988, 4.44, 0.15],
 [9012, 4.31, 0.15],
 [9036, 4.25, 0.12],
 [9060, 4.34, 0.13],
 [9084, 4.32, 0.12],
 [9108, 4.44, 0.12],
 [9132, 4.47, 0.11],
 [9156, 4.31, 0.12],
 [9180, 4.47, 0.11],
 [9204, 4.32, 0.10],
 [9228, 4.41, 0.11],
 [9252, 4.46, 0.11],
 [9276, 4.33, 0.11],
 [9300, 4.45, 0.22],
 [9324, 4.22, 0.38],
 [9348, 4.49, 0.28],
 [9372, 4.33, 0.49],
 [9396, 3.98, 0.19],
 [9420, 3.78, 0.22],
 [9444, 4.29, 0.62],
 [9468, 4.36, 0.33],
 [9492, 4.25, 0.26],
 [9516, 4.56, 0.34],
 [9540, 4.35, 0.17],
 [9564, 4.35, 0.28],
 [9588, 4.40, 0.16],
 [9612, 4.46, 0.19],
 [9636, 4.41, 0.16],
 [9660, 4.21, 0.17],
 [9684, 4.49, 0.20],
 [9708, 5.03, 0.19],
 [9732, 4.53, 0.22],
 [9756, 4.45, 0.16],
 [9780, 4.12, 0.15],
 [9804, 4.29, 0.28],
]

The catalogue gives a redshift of 0.175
